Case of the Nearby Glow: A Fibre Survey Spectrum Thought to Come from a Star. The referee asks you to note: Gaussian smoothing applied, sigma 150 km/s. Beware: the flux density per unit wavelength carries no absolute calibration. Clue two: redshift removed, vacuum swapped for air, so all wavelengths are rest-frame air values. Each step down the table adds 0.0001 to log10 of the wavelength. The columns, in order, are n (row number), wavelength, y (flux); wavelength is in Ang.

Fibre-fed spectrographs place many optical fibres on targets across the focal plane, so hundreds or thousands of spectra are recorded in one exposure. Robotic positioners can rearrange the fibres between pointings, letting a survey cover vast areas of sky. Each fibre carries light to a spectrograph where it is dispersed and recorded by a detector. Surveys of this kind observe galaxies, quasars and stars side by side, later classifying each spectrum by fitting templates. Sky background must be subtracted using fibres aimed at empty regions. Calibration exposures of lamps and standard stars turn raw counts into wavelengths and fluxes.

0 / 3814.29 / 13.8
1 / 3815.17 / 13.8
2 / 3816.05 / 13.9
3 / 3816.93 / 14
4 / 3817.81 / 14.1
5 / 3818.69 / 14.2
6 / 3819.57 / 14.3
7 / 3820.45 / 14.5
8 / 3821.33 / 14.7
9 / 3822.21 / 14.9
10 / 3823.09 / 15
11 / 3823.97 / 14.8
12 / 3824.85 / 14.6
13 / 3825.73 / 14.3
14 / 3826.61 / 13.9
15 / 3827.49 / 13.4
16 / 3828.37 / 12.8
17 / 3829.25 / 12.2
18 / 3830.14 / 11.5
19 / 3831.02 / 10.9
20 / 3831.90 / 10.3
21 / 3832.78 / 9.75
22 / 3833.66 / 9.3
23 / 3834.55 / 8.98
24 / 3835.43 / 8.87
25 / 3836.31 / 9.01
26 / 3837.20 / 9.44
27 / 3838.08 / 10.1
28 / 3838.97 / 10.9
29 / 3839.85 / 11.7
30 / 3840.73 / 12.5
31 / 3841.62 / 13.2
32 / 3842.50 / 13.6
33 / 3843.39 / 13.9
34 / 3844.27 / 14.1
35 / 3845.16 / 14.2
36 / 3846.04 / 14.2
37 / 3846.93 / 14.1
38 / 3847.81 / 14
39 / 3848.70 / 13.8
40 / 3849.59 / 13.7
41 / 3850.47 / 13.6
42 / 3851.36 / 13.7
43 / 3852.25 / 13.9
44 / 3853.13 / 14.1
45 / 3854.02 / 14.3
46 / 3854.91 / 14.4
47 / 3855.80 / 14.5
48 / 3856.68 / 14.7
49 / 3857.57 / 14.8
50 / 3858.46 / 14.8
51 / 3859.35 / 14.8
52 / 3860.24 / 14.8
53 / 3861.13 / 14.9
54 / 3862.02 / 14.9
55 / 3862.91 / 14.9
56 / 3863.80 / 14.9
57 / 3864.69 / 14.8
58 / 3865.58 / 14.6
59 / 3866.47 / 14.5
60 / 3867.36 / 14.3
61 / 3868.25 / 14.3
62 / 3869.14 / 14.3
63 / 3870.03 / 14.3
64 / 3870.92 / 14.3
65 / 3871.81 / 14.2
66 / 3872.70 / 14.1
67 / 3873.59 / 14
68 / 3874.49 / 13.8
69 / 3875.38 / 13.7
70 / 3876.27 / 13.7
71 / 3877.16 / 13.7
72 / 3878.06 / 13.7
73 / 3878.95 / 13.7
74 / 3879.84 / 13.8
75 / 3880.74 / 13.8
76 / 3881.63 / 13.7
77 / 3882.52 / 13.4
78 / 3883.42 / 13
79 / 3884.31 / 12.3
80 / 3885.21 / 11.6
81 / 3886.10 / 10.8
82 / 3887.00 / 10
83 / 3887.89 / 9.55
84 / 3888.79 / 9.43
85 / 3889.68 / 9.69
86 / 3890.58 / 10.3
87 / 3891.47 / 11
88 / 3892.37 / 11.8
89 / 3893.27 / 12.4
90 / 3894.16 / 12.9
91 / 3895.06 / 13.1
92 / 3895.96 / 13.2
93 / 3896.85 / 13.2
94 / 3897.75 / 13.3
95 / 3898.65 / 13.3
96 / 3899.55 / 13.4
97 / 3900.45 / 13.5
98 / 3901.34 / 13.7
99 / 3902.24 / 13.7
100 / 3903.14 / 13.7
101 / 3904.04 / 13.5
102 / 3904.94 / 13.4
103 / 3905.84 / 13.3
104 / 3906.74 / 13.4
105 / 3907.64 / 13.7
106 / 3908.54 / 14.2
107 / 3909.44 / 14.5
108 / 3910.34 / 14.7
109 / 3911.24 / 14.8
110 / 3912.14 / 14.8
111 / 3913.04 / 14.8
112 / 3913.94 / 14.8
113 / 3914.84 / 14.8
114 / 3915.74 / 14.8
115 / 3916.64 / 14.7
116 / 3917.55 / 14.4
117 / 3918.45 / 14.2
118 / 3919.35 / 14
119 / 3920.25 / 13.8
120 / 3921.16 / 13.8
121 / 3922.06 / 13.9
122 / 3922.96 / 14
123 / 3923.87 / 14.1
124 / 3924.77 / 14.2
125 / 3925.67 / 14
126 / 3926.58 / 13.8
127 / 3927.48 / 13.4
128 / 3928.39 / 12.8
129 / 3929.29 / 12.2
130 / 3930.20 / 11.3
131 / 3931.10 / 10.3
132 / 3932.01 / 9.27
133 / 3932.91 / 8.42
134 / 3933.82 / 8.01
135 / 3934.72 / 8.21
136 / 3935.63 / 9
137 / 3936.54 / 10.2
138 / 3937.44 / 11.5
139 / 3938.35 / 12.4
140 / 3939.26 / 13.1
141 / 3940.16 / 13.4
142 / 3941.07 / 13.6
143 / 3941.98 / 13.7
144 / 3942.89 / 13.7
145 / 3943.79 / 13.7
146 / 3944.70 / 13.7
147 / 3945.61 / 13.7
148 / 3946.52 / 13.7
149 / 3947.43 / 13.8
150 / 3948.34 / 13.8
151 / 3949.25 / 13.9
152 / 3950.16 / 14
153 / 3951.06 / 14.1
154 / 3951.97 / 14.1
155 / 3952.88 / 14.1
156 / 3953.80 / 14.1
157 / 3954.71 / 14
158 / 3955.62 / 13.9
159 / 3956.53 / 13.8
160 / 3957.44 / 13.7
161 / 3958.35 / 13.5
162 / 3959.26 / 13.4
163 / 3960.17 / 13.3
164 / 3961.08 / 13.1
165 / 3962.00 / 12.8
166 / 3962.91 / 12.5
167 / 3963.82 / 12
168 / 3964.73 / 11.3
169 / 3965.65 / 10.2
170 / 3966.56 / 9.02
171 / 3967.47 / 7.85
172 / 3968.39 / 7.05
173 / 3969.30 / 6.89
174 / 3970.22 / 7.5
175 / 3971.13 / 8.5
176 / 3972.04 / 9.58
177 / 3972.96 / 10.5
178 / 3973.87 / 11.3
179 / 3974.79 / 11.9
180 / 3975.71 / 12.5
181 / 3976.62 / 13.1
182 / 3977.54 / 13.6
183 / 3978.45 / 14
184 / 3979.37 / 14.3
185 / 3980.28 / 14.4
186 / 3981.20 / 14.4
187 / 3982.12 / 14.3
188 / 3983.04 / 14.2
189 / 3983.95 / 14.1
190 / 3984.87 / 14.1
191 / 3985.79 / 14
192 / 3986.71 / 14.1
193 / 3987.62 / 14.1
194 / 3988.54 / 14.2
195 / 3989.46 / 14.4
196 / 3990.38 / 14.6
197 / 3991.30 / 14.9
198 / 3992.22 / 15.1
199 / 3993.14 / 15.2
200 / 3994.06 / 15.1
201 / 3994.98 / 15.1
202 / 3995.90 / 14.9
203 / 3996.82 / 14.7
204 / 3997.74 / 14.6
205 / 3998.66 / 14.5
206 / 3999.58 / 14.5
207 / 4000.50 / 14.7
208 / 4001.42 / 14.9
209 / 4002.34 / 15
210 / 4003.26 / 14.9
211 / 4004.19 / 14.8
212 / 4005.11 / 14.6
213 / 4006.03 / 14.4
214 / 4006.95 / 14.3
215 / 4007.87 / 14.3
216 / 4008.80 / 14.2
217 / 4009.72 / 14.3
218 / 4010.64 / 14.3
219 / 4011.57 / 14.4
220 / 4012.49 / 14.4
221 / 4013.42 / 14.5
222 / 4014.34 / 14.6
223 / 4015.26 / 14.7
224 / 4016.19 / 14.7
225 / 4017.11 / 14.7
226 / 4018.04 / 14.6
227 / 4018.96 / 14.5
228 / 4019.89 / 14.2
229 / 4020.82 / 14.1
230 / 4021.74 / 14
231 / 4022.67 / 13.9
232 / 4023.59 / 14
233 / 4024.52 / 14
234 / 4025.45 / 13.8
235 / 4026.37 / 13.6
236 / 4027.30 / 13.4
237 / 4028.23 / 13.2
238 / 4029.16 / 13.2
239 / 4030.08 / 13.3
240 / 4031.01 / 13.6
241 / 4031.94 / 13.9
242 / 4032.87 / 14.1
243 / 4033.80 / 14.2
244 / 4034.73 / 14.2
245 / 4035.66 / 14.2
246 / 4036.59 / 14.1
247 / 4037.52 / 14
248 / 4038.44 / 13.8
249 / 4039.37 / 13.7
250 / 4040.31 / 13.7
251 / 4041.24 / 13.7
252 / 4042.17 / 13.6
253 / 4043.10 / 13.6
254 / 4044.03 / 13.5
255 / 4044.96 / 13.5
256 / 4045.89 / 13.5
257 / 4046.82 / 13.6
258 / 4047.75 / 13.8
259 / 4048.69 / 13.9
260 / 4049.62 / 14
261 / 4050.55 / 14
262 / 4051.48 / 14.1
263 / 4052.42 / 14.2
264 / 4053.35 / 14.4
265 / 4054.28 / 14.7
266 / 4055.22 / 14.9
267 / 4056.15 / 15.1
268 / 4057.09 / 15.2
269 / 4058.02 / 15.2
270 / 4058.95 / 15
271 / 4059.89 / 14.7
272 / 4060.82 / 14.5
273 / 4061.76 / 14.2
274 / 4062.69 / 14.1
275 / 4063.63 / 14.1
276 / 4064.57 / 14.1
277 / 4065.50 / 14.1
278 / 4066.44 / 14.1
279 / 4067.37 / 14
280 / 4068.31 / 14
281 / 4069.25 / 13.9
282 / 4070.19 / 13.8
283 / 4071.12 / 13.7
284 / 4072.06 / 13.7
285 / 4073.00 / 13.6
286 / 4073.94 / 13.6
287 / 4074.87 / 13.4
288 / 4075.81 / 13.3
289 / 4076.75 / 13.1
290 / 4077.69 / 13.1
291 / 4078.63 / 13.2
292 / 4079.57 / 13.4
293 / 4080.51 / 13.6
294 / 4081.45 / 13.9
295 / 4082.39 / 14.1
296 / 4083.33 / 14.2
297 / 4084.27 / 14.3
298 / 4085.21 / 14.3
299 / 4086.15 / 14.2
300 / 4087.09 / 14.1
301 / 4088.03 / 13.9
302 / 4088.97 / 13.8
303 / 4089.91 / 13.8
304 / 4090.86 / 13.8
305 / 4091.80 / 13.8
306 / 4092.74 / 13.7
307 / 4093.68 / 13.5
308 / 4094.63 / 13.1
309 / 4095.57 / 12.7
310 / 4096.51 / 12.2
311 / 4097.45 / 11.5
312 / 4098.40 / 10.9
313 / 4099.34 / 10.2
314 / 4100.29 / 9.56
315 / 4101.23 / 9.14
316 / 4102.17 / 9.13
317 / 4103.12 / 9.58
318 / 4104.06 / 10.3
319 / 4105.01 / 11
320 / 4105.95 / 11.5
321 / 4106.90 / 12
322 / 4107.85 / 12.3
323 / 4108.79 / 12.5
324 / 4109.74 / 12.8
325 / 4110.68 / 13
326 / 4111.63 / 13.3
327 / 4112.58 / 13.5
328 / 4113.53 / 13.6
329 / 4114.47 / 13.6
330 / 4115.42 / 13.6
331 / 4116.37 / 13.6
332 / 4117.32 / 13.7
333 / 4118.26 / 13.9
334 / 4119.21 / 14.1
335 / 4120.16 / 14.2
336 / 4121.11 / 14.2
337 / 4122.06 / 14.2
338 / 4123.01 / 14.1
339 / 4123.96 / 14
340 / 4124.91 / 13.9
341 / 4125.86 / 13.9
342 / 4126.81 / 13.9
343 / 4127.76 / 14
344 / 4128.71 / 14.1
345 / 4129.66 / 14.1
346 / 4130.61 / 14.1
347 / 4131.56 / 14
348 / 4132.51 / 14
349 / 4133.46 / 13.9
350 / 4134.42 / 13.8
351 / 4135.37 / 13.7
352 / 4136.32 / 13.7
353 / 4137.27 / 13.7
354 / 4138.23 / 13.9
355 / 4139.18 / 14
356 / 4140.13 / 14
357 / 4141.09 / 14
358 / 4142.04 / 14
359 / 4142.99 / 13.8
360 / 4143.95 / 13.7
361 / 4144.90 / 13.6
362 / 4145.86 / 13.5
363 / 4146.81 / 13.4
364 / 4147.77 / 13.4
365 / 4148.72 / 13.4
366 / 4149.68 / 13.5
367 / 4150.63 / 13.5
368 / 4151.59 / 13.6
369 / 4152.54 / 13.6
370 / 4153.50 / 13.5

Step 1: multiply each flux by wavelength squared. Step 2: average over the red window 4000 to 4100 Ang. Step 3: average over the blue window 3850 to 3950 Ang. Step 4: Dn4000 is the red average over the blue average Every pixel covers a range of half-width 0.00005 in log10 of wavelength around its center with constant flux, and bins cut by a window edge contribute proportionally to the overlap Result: 1.13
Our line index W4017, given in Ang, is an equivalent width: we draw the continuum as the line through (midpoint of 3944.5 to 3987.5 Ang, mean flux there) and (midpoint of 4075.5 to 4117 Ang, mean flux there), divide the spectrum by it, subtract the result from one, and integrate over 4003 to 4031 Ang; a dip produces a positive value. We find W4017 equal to -3.41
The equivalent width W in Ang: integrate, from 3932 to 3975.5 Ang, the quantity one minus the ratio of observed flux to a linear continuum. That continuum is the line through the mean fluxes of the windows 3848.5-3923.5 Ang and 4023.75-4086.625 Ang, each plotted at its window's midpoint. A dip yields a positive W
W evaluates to 5.9 Ang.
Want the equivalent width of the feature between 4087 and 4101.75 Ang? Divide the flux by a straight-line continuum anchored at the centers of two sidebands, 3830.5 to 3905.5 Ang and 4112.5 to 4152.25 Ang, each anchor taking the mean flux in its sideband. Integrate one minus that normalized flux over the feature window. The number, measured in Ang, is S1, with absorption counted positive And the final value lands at 1.4 Ang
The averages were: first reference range 13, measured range 12.4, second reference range 13.8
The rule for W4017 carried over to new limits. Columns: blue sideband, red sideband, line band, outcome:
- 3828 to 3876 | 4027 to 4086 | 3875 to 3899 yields 1.8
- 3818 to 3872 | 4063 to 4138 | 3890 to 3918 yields -0.4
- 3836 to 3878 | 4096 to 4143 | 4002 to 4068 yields -4.6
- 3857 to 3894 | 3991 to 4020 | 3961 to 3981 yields 4.5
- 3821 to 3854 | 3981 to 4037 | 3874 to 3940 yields 2.6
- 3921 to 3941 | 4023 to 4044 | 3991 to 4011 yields -2.3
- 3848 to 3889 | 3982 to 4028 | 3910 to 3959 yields 3.1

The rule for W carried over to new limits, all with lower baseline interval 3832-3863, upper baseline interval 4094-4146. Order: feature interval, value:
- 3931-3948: 1.6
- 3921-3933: 0.3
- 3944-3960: -1.0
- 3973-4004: -2.8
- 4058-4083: -1.7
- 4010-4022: -1.3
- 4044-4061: -1.7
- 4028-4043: -0.9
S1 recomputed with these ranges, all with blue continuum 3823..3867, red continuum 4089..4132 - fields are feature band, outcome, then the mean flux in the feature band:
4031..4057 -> -2.2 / 14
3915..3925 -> -0.8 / 14.2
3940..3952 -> -0.7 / 13.8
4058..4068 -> -1.1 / 14.3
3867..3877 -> -0.7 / 14.1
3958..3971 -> 2.4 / 10.7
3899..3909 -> -0.4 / 13.6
